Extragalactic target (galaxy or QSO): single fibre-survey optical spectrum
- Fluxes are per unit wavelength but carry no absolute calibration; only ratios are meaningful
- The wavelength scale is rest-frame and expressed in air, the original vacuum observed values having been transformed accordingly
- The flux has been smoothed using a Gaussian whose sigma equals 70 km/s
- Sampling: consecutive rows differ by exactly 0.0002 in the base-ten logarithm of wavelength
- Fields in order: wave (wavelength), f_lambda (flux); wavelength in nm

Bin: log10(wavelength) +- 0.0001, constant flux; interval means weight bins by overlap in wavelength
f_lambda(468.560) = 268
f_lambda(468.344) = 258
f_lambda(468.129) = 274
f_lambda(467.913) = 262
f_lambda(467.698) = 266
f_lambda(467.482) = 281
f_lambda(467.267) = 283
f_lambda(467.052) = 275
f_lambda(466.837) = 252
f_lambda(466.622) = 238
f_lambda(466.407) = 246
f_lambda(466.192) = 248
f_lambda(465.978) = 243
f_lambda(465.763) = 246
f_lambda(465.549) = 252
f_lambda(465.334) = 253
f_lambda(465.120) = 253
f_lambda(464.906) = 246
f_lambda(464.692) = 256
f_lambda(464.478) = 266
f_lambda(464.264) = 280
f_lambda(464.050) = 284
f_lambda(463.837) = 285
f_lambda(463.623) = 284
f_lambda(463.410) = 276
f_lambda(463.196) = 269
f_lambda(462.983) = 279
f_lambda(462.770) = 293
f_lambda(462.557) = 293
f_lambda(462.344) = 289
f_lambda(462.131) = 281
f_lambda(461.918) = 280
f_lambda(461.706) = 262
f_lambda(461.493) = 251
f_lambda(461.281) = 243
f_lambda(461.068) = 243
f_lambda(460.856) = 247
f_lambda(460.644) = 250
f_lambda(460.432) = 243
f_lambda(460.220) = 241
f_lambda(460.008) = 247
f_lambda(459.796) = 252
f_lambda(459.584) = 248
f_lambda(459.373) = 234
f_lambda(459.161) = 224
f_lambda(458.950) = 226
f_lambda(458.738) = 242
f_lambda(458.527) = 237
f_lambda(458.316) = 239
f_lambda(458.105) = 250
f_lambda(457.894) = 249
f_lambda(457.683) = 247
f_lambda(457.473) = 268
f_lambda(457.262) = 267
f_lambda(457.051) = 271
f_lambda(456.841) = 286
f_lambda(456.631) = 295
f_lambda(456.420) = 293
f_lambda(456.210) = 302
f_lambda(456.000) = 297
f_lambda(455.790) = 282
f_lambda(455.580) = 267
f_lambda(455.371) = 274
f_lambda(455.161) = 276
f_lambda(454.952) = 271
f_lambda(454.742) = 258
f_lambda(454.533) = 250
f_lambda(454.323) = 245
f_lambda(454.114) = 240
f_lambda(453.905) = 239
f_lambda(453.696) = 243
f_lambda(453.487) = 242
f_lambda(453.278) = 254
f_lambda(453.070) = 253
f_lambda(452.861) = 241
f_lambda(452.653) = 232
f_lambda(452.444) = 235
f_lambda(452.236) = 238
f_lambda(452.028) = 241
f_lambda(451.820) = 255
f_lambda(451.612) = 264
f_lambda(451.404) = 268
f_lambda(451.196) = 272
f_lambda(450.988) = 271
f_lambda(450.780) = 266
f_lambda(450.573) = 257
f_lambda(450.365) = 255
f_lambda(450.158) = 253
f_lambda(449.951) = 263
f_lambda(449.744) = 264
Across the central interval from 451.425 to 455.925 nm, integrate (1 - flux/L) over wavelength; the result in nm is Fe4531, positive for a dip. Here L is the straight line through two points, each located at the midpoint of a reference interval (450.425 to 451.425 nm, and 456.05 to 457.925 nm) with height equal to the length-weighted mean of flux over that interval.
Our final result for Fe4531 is 0.30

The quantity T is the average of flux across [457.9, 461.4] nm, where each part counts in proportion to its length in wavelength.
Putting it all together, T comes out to 242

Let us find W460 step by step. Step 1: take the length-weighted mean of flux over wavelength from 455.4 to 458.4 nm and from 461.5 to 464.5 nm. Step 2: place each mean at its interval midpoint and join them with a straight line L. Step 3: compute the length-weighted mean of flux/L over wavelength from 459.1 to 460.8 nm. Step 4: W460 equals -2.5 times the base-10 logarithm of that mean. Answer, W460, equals 0.139 mag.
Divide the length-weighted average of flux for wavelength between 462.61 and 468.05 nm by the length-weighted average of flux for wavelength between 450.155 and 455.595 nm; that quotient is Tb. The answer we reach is 1.0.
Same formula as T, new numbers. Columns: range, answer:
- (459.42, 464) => 265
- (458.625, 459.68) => 235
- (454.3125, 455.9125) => 267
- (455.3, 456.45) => 286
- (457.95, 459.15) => 238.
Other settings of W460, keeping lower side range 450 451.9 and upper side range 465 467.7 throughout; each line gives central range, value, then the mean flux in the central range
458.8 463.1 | 0.01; 256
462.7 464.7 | -0.08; 278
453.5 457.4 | -0.04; 269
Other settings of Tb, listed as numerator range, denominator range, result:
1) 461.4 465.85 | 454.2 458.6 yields 1.01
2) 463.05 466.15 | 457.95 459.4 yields 1.11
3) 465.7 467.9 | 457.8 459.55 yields 1.09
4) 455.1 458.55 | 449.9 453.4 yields 1.07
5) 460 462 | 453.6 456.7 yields 0.93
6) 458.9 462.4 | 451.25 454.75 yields 1.01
